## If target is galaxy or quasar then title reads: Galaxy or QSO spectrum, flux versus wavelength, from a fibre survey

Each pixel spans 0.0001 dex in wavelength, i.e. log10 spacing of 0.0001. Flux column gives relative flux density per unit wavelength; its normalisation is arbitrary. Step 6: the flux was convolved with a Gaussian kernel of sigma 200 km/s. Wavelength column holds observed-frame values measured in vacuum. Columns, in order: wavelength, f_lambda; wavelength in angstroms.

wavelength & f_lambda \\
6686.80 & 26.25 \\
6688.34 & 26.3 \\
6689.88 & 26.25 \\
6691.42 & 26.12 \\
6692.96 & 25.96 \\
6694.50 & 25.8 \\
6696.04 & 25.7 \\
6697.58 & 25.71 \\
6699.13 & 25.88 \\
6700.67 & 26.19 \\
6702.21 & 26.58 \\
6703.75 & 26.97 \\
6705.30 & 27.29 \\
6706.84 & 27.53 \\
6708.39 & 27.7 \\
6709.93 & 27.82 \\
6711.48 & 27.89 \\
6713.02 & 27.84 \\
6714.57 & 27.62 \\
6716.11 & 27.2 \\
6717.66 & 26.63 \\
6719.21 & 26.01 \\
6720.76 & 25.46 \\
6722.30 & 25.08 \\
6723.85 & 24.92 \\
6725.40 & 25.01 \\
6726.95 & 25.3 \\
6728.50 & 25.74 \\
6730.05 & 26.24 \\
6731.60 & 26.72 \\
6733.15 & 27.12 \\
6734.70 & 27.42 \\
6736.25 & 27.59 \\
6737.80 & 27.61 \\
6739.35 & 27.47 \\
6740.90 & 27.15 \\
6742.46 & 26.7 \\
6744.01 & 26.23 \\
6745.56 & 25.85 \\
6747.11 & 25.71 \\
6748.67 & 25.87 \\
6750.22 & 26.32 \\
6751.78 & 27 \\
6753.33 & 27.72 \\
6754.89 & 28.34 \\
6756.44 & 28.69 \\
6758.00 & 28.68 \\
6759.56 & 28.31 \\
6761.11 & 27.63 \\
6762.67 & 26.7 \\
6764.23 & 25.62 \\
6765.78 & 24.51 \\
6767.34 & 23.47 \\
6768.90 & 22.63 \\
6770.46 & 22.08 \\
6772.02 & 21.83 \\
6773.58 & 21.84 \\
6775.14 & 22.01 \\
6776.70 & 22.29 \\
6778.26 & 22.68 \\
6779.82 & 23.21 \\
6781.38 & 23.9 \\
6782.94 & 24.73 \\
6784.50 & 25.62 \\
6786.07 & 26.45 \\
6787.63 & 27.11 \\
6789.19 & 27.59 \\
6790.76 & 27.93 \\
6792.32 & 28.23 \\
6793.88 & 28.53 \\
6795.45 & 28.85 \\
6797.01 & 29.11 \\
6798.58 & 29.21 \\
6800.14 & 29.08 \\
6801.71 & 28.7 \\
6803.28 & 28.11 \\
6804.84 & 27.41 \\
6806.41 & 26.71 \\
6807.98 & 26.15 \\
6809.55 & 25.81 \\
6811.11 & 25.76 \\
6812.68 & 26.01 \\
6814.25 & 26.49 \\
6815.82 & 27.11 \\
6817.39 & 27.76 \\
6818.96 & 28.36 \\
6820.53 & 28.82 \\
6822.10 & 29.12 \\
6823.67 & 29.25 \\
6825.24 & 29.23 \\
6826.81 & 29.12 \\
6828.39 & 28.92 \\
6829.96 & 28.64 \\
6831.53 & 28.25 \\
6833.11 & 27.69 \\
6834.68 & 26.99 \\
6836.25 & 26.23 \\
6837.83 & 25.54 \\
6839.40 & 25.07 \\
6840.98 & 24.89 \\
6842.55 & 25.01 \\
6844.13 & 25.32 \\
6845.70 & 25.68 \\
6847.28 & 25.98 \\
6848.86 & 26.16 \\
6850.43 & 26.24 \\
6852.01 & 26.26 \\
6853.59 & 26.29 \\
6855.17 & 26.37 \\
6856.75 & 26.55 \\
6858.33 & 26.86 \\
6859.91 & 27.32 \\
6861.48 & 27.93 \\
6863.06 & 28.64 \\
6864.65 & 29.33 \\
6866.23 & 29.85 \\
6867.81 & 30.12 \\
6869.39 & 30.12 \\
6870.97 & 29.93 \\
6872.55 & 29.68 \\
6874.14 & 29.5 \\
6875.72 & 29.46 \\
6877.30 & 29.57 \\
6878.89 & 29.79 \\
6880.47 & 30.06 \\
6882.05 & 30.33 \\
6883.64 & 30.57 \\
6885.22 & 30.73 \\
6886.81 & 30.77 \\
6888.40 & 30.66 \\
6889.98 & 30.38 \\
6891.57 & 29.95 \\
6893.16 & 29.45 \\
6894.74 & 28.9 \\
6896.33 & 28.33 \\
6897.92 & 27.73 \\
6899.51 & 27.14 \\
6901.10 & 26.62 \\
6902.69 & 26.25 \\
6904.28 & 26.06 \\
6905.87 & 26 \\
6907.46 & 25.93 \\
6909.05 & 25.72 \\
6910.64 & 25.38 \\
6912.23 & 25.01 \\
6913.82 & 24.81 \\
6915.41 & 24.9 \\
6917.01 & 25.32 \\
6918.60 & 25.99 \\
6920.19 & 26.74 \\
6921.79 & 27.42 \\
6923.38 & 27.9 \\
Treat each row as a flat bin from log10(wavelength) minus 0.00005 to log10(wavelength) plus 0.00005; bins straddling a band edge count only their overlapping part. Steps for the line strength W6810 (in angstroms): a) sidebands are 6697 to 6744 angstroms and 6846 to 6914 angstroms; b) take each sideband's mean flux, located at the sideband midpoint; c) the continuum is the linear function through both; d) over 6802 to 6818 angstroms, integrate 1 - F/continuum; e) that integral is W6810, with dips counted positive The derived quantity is 0.4 angstroms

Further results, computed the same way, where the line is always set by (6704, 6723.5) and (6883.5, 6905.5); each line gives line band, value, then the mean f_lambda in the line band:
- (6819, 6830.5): -0.4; 29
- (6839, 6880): 1.0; 27.7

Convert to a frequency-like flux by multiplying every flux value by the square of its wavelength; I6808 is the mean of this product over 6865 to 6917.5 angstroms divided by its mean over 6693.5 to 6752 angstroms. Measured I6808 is 1.1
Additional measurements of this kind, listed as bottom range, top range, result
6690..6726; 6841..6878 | 1.09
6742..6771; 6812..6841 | 1.07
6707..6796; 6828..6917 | 1.10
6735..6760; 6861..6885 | 1.13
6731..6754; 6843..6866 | 1.03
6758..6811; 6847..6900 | 1.14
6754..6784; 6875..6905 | 1.22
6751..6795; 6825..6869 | 1.09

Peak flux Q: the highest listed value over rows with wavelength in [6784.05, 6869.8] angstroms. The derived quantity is 30.12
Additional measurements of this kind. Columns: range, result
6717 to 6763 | 28.69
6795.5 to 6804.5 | 29.21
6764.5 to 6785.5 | 25.62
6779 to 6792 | 27.93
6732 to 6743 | 27.61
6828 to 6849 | 28.92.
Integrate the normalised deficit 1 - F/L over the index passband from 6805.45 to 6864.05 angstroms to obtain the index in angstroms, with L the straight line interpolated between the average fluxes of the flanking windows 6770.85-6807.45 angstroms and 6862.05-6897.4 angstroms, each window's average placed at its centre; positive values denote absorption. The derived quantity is 2.0 angstroms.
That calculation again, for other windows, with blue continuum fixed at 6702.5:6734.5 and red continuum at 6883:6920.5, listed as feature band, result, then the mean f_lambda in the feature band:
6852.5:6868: -0.30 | 27.8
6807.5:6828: -0.44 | 27.7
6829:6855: 0.86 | 26.3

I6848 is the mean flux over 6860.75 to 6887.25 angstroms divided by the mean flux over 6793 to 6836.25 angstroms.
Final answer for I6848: 1.1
